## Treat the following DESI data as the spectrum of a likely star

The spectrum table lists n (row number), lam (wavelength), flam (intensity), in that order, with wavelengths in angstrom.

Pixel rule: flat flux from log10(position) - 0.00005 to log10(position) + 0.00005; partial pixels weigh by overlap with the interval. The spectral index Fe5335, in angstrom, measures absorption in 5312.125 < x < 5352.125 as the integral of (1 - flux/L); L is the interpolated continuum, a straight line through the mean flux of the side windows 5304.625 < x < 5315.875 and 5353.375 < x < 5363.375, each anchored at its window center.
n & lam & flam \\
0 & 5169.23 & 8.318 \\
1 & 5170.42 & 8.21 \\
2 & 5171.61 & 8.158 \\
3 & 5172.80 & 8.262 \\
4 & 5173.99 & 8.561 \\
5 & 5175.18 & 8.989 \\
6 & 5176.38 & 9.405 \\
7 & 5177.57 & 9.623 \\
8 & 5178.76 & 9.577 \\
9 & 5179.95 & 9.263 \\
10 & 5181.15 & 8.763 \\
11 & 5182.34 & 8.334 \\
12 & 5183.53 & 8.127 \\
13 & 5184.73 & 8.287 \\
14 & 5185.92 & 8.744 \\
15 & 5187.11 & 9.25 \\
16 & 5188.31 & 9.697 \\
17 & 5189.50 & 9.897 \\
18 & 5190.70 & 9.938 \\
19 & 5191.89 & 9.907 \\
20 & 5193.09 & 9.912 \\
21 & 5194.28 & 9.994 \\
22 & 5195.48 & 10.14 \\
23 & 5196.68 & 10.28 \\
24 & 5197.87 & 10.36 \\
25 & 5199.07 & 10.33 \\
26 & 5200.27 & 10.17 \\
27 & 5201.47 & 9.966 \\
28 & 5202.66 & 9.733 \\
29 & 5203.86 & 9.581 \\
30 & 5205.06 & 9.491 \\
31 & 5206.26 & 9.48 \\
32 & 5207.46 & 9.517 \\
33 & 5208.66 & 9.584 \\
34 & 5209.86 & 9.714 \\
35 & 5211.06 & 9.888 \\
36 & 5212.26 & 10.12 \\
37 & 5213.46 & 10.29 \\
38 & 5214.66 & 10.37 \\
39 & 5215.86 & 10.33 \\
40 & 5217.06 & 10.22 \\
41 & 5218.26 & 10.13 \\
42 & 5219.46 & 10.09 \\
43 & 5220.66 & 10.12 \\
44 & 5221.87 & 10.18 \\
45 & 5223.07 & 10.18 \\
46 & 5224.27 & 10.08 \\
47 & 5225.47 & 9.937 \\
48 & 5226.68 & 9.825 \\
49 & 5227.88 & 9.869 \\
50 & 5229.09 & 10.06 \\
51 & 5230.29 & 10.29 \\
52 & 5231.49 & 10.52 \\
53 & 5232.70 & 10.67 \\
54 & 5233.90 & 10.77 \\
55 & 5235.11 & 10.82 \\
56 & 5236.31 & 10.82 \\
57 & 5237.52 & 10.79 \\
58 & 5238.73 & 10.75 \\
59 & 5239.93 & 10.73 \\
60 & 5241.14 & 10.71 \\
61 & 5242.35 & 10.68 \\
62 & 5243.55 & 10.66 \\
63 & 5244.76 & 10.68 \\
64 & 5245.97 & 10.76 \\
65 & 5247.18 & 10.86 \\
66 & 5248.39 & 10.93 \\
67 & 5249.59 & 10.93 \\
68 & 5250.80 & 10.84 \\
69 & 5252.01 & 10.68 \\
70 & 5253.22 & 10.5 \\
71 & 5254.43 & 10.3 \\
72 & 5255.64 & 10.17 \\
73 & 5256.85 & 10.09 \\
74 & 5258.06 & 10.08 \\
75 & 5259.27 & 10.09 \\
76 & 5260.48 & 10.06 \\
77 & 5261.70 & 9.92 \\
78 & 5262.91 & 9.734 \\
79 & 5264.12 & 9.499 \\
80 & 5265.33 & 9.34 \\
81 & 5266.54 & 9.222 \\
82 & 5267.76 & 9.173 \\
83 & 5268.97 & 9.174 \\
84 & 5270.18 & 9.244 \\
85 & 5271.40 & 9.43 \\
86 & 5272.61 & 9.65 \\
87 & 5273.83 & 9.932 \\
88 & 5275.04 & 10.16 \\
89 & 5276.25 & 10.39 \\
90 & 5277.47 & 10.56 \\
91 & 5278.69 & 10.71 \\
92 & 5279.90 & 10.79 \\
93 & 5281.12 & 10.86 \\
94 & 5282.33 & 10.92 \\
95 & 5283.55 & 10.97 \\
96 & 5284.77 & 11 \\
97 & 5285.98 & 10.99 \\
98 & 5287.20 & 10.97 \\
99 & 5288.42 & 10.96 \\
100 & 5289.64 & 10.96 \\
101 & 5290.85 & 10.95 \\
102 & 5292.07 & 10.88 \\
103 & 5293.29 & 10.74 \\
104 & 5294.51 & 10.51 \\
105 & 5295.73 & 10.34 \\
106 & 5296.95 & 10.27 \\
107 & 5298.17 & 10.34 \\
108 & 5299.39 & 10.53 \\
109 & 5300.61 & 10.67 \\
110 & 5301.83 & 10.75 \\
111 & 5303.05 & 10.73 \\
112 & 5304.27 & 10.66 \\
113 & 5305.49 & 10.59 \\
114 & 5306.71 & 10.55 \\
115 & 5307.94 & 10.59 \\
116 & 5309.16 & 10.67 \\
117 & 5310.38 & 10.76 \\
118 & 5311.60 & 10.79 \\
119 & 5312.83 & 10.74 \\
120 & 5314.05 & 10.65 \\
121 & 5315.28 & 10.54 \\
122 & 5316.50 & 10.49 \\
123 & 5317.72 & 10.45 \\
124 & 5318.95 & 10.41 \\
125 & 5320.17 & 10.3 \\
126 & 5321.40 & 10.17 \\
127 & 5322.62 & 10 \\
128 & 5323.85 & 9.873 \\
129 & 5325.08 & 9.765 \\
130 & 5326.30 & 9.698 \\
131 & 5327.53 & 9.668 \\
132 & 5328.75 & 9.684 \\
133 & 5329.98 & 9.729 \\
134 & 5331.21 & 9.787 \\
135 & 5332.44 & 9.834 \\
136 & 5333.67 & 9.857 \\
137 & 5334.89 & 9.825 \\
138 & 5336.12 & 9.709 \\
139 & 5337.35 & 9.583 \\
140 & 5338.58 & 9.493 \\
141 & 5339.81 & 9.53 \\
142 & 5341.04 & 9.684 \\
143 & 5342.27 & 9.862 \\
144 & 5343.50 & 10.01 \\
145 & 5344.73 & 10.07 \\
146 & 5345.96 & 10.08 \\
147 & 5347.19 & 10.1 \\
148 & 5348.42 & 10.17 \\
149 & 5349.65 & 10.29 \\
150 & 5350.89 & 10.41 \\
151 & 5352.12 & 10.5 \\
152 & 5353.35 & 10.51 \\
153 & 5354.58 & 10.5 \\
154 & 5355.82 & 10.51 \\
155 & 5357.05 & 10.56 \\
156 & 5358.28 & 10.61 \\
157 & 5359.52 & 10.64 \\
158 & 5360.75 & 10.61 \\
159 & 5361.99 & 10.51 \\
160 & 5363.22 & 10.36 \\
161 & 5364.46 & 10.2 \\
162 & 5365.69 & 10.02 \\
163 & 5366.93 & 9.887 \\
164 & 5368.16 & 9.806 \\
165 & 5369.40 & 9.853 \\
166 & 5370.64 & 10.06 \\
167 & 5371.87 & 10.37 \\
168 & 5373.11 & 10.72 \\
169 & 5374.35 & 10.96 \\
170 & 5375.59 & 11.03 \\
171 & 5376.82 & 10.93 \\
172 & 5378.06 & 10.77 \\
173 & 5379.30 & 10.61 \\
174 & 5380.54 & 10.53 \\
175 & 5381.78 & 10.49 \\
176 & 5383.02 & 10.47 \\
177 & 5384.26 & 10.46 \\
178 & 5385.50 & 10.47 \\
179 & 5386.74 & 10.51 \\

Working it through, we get 2.2 angstrom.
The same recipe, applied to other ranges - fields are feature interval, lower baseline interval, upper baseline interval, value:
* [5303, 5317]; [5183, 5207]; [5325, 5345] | -1.31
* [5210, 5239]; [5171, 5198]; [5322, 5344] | -2.73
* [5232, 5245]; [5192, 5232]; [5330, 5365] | -0.90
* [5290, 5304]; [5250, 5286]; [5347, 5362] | -0.51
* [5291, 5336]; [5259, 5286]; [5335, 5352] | -1.53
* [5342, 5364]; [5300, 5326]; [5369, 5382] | 0.40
